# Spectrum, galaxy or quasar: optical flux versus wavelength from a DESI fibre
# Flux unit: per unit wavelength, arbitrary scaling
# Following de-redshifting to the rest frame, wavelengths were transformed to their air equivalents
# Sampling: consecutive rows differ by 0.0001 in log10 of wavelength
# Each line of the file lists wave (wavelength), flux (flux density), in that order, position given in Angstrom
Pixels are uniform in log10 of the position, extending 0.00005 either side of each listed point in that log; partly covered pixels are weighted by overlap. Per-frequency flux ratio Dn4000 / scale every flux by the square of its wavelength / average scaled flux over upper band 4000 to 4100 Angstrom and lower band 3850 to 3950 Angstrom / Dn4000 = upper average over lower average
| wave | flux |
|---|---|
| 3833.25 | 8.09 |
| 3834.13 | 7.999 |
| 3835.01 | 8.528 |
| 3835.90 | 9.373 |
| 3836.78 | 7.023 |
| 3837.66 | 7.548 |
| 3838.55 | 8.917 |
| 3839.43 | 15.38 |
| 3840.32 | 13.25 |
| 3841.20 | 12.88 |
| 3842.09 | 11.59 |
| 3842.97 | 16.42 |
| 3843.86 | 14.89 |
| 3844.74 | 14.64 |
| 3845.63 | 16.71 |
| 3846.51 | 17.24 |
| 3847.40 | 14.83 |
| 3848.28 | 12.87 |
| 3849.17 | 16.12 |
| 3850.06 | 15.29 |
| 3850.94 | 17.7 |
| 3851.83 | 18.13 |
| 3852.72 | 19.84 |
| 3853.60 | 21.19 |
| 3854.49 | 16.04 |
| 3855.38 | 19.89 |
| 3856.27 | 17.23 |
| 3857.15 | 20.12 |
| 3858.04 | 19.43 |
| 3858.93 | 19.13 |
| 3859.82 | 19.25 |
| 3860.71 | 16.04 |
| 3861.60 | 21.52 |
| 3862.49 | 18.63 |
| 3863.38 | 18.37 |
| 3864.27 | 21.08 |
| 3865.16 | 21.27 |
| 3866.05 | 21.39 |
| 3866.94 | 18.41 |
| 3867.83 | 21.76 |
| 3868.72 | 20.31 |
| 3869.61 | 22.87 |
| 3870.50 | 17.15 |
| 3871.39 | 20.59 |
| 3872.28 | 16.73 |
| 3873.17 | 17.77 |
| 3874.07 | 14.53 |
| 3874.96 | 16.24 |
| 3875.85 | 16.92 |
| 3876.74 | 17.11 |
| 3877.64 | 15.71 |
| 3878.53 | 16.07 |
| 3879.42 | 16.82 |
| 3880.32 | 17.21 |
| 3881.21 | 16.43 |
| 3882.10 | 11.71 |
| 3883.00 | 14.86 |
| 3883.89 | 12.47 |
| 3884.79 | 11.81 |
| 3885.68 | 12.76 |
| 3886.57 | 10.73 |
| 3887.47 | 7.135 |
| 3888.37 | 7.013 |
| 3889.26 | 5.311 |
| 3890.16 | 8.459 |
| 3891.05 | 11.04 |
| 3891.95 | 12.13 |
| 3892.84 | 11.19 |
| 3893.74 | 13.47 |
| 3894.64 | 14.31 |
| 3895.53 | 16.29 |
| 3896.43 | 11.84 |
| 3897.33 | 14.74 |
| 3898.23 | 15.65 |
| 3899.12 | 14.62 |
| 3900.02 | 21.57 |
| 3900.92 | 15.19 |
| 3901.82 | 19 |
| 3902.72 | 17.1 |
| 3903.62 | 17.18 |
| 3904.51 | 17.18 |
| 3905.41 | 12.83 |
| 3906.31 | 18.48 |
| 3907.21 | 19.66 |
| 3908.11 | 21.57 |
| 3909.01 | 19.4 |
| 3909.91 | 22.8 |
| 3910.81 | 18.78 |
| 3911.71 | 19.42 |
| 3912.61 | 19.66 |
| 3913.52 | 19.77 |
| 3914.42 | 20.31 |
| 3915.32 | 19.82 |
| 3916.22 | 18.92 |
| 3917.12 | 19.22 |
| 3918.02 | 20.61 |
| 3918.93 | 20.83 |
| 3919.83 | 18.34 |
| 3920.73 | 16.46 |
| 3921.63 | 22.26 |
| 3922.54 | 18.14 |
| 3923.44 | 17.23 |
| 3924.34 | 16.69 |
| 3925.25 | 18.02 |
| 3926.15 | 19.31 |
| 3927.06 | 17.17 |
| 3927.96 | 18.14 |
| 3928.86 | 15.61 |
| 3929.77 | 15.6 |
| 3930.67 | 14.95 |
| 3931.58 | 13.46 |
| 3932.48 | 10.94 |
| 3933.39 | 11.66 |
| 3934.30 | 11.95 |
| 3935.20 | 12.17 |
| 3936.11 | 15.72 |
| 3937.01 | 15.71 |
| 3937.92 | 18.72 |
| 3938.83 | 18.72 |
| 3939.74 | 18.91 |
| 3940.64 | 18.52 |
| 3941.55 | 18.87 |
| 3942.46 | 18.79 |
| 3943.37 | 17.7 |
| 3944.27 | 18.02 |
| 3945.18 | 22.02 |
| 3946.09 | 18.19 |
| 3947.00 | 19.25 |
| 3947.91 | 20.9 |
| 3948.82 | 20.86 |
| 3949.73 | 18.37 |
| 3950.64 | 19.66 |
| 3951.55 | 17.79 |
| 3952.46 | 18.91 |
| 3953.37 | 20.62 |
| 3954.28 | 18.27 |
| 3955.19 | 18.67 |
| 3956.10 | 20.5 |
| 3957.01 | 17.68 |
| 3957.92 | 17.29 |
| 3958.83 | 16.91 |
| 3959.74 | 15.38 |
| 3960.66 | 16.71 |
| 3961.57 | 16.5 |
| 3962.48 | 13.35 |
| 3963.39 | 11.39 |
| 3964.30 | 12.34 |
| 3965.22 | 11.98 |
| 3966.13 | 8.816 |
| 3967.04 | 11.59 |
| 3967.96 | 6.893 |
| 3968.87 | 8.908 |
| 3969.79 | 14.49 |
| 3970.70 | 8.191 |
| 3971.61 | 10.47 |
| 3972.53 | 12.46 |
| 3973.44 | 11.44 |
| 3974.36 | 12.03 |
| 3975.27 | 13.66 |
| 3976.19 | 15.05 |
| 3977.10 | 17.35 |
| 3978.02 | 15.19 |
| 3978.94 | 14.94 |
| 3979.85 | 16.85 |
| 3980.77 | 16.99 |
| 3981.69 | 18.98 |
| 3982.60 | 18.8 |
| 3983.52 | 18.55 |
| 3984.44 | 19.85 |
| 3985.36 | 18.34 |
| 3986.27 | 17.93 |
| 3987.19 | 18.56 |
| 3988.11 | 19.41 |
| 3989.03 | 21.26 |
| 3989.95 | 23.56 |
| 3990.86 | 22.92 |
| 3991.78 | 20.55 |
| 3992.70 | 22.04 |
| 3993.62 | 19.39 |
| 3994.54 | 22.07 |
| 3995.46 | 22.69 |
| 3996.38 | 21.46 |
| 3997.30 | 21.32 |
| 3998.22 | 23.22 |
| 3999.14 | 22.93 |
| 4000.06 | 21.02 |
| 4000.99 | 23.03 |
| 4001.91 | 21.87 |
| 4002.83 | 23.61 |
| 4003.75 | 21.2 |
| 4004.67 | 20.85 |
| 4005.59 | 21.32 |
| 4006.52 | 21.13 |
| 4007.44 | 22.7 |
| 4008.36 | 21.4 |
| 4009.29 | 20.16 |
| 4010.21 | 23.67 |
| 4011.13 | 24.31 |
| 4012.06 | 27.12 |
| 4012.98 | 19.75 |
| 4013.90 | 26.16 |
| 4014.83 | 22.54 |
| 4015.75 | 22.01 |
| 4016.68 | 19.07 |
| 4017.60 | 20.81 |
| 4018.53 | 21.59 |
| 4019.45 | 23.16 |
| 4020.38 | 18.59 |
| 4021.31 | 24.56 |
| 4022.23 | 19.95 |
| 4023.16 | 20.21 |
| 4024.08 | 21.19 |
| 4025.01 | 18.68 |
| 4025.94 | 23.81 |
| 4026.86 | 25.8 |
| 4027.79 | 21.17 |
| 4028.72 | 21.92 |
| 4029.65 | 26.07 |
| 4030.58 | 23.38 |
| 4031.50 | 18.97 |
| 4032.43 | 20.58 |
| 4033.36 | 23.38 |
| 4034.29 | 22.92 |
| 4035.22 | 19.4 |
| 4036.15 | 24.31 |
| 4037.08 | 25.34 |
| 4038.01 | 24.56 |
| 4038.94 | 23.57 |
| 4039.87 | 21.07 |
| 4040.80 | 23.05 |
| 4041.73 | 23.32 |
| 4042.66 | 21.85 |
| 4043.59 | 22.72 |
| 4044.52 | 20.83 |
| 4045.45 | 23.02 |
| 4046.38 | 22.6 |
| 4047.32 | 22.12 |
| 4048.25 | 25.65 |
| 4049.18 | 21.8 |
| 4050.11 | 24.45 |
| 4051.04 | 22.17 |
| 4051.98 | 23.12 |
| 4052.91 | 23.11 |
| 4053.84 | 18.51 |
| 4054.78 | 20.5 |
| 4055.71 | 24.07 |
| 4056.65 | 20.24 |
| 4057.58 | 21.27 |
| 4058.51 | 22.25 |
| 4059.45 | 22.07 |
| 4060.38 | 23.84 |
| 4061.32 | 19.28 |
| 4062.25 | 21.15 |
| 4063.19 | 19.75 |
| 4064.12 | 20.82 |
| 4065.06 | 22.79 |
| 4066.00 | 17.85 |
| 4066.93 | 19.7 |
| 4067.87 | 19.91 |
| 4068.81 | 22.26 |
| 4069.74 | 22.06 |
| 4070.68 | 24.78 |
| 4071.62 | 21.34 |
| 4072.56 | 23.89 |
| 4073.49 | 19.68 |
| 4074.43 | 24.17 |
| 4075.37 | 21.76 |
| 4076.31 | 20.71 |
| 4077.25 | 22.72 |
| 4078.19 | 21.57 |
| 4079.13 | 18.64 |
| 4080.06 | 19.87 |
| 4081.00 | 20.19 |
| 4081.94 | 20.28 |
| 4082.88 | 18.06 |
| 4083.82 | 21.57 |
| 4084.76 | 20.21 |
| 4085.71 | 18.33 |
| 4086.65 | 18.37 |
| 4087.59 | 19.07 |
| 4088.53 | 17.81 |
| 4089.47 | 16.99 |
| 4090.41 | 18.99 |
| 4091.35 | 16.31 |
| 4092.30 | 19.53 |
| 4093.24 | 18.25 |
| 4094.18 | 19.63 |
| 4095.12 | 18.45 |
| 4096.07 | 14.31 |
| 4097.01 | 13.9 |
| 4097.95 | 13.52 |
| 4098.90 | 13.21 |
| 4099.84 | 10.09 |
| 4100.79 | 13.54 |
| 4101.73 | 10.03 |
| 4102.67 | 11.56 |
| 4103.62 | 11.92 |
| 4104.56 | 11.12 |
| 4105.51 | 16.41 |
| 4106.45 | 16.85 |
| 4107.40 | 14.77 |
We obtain 1.34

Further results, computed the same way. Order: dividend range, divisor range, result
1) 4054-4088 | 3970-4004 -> 1.17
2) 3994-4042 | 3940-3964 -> 1.27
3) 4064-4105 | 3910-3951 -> 1.11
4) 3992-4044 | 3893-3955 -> 1.32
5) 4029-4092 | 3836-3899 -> 1.53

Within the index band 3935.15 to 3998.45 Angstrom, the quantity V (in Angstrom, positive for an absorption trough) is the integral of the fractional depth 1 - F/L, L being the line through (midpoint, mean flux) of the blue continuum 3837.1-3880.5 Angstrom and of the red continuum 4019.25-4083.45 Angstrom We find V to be 8.3 Angstrom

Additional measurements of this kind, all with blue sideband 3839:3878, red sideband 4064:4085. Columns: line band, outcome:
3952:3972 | 5.1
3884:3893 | 4.1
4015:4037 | -1.7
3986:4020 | -3.2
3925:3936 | 2.3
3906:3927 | -0.9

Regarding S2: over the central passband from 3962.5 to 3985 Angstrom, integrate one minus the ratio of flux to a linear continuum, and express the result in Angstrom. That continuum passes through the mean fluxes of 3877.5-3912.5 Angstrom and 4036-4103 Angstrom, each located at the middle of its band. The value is 4.8 Angstrom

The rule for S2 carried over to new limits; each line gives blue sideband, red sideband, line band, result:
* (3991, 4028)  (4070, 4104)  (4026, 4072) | -5.0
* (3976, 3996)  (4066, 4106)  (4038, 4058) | -4.1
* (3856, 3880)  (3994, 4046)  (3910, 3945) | 4.2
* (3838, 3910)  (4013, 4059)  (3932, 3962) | 2.1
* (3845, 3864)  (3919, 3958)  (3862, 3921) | 3.9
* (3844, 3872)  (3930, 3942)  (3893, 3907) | 0.7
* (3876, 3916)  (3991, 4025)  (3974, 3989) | 2.3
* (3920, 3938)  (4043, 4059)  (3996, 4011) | -1.6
